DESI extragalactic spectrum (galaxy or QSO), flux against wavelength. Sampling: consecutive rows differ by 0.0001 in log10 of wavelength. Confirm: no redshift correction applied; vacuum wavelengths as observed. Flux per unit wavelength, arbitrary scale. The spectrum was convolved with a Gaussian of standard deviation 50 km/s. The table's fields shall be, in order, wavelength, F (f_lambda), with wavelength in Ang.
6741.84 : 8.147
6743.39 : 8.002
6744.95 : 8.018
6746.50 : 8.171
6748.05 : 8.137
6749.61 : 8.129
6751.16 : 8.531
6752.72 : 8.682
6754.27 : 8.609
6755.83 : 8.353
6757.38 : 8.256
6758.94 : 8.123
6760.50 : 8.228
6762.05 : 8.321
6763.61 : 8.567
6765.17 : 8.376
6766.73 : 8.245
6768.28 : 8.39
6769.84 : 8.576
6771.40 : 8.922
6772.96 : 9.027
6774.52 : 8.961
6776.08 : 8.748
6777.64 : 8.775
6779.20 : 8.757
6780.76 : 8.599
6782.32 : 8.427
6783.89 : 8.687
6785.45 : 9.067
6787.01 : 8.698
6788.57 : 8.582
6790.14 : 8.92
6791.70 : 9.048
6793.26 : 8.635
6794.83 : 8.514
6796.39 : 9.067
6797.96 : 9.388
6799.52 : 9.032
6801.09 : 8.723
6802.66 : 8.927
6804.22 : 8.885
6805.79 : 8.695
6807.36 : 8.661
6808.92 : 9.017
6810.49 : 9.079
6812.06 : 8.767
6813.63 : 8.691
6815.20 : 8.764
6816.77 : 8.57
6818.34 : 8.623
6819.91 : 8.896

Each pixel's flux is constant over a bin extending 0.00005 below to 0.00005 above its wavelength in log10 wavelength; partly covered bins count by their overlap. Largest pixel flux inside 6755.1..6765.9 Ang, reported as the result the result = 8.567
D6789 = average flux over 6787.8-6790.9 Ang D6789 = 8.73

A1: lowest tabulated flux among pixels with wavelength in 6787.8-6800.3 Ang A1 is 8.514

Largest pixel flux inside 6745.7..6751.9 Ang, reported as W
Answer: 8.531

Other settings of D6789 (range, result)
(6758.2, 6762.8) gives 8.23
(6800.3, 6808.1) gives 8.77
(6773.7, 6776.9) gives 8.86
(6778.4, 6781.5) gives 8.69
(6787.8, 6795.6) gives 8.74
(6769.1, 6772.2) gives 8.75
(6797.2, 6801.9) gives 9.04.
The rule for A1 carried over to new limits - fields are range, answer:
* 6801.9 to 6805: 8.885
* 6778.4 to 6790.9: 8.427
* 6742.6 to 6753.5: 8.002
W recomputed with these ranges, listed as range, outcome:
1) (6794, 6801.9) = 9.388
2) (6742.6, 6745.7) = 8.018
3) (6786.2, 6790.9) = 8.92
